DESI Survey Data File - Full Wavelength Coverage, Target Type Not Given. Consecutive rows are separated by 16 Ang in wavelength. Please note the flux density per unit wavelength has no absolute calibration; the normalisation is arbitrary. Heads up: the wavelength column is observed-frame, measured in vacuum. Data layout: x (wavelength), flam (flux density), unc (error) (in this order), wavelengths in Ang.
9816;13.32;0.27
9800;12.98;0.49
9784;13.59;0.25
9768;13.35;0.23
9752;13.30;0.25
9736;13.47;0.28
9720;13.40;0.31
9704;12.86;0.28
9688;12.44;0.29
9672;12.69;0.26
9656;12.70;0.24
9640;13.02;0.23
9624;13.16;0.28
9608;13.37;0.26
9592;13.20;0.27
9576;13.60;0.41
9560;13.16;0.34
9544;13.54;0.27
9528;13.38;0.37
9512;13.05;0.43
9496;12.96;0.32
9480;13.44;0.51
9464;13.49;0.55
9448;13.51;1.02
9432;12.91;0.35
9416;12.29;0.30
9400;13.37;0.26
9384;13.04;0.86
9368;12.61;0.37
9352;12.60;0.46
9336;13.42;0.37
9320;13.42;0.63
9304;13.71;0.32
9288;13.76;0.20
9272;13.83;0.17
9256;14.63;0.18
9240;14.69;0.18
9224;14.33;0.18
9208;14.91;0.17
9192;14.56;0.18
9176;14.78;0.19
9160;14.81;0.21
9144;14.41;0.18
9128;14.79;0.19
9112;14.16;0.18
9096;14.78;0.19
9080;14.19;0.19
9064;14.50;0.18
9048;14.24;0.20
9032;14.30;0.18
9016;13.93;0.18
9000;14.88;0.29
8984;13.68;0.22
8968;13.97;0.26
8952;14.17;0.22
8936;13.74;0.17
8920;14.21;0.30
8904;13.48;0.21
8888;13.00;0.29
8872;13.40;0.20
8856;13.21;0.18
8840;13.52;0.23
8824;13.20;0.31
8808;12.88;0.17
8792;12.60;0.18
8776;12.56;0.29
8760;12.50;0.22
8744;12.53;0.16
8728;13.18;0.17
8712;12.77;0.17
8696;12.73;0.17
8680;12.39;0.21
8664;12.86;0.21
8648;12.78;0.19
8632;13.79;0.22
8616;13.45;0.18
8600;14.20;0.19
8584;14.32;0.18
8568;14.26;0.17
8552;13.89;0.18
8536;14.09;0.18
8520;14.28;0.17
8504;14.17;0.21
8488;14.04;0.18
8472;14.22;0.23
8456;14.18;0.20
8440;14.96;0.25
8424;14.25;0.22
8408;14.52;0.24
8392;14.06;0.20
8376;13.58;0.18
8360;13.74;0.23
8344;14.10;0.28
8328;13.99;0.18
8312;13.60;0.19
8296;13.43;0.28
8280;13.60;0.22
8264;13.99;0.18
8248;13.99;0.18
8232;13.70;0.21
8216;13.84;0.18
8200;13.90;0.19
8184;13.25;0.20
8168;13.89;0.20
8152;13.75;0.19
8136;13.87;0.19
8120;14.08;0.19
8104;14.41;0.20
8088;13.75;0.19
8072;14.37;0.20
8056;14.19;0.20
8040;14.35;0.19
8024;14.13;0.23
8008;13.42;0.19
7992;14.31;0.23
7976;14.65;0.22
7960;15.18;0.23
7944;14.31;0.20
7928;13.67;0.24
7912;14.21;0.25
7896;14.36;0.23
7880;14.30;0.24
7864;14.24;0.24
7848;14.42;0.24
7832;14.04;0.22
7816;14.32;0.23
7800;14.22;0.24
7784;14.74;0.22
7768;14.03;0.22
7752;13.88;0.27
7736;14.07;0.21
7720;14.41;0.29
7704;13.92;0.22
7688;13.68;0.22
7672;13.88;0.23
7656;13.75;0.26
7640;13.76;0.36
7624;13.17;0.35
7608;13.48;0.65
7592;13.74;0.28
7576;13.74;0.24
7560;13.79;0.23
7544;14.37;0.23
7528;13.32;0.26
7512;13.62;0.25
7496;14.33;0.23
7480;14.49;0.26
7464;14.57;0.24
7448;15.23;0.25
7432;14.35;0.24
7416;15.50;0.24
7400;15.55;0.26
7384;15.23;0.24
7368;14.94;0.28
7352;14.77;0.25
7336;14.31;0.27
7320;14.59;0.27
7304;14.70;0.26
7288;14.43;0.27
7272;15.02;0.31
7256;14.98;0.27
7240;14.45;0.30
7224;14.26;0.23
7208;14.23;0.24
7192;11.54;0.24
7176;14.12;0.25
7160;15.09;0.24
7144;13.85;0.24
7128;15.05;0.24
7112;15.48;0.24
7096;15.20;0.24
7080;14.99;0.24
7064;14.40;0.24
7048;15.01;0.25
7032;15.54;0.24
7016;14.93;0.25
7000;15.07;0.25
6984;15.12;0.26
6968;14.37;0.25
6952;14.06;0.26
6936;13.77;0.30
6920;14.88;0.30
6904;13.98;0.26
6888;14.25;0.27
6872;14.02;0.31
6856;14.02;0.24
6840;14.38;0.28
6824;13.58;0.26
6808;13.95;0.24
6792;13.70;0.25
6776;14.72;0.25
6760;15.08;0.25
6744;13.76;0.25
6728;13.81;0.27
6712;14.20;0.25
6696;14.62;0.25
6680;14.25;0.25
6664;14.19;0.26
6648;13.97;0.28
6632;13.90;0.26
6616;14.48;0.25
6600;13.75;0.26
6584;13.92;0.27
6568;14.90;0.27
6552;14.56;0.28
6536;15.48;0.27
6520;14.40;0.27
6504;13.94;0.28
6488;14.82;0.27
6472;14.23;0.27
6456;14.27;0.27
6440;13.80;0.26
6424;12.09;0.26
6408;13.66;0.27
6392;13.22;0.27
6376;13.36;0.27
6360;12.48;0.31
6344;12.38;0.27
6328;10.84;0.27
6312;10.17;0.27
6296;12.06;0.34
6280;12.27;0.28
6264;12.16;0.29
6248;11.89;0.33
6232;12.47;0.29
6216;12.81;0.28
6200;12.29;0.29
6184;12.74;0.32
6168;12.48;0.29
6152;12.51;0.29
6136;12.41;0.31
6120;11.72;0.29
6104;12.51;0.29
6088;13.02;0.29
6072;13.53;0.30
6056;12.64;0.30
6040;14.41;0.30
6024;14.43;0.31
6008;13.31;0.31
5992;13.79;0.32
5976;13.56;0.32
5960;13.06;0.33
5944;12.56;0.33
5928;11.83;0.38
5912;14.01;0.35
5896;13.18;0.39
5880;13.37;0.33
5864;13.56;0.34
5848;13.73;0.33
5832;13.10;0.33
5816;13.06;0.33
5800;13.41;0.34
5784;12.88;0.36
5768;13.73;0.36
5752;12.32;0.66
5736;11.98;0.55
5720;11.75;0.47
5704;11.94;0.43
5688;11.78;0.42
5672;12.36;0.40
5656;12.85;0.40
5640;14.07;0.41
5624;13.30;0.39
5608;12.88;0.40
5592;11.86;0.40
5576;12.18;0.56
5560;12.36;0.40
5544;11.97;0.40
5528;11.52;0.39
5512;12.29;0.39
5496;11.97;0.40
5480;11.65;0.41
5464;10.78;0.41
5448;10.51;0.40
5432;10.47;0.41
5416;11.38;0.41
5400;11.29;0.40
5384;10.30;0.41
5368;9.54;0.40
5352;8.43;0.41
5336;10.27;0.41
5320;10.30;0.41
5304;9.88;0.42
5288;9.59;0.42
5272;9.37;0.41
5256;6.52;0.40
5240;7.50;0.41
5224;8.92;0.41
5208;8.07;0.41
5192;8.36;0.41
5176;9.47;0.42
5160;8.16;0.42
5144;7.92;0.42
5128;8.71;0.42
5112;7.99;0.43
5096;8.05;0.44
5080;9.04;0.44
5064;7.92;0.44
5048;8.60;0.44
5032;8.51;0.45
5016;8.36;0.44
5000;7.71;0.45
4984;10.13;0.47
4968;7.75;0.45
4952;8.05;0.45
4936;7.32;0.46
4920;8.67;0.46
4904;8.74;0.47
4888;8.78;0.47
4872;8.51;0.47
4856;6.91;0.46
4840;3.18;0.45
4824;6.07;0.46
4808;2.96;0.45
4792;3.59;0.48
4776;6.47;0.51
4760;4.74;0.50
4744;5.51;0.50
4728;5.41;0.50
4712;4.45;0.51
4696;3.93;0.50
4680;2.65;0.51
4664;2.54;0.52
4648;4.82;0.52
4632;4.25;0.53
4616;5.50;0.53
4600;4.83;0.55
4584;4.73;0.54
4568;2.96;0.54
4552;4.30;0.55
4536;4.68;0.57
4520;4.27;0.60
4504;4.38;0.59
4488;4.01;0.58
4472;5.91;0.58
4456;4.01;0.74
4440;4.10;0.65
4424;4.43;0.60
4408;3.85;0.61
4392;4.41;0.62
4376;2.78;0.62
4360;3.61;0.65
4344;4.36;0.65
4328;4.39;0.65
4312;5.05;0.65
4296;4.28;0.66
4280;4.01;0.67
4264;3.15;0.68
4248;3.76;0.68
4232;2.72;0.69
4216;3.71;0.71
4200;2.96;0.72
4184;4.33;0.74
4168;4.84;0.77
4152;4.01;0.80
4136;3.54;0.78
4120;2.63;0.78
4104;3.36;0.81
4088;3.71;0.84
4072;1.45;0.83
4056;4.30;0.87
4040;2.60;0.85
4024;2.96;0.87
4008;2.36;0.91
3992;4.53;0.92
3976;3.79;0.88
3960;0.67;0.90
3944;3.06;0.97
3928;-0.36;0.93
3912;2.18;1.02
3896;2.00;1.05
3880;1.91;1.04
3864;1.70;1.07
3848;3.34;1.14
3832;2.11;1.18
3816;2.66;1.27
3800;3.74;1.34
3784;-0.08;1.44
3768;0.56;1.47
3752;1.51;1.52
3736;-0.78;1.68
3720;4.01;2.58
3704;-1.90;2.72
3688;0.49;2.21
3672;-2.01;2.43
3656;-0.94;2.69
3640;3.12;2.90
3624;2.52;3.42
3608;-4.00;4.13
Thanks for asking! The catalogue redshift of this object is 0.22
